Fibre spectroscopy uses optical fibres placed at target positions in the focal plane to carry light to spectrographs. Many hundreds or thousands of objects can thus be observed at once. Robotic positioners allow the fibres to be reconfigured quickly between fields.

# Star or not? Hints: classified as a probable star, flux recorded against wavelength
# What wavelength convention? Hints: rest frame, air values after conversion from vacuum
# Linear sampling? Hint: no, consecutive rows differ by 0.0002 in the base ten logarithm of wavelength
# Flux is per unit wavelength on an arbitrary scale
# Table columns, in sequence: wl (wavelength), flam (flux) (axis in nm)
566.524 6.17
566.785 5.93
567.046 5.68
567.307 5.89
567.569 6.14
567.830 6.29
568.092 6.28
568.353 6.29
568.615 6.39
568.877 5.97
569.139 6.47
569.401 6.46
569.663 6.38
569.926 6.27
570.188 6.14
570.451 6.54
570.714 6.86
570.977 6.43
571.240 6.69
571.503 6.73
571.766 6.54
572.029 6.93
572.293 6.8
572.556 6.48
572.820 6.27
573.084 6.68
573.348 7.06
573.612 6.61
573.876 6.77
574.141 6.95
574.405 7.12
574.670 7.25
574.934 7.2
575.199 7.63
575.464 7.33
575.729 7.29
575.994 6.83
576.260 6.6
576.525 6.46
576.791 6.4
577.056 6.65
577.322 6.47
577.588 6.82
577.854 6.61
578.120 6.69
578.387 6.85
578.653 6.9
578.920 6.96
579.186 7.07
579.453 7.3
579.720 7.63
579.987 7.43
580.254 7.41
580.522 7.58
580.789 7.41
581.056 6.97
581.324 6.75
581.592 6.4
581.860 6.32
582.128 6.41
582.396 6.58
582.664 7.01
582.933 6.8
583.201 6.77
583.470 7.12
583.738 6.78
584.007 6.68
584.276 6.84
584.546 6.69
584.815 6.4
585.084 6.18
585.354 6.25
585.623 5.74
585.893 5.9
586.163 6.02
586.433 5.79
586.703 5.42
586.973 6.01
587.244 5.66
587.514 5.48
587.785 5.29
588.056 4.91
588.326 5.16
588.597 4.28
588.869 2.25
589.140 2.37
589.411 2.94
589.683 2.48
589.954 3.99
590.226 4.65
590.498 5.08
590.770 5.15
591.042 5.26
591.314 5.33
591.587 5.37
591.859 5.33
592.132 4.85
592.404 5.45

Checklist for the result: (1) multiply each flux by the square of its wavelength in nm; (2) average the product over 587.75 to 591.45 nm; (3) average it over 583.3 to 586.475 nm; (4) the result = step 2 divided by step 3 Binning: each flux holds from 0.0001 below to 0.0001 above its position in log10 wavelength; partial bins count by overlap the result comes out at 0.67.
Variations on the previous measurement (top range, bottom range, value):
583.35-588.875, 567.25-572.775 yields 0.96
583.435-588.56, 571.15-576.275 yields 0.90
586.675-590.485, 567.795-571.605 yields 0.72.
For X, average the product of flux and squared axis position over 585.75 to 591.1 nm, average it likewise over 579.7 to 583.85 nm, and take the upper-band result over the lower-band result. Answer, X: 0.69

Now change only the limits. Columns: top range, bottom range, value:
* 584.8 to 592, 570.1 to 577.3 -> 0.77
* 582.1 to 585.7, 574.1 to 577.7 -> 0.98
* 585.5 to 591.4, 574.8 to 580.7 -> 0.71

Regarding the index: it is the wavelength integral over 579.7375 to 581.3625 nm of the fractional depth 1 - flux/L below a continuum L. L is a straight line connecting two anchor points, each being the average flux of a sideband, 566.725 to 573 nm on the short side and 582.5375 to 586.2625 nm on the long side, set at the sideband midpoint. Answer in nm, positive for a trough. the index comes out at -0.21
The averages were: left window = 6.38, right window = 6.52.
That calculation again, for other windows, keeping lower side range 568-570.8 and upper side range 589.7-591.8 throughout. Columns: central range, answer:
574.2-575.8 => -0.355 nm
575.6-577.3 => -0.239 nm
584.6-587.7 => -0.436 nm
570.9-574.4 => -0.330 nm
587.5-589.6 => 0.441 nm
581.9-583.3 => -0.325 nm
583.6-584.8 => -0.317 nm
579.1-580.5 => -0.441 nm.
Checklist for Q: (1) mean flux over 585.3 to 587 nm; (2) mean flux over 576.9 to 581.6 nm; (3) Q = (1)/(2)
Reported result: 0.83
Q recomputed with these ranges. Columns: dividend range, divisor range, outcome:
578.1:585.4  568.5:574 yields 1.05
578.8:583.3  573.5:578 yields 1.02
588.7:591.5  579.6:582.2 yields 0.57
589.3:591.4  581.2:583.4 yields 0.66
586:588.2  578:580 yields 0.79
